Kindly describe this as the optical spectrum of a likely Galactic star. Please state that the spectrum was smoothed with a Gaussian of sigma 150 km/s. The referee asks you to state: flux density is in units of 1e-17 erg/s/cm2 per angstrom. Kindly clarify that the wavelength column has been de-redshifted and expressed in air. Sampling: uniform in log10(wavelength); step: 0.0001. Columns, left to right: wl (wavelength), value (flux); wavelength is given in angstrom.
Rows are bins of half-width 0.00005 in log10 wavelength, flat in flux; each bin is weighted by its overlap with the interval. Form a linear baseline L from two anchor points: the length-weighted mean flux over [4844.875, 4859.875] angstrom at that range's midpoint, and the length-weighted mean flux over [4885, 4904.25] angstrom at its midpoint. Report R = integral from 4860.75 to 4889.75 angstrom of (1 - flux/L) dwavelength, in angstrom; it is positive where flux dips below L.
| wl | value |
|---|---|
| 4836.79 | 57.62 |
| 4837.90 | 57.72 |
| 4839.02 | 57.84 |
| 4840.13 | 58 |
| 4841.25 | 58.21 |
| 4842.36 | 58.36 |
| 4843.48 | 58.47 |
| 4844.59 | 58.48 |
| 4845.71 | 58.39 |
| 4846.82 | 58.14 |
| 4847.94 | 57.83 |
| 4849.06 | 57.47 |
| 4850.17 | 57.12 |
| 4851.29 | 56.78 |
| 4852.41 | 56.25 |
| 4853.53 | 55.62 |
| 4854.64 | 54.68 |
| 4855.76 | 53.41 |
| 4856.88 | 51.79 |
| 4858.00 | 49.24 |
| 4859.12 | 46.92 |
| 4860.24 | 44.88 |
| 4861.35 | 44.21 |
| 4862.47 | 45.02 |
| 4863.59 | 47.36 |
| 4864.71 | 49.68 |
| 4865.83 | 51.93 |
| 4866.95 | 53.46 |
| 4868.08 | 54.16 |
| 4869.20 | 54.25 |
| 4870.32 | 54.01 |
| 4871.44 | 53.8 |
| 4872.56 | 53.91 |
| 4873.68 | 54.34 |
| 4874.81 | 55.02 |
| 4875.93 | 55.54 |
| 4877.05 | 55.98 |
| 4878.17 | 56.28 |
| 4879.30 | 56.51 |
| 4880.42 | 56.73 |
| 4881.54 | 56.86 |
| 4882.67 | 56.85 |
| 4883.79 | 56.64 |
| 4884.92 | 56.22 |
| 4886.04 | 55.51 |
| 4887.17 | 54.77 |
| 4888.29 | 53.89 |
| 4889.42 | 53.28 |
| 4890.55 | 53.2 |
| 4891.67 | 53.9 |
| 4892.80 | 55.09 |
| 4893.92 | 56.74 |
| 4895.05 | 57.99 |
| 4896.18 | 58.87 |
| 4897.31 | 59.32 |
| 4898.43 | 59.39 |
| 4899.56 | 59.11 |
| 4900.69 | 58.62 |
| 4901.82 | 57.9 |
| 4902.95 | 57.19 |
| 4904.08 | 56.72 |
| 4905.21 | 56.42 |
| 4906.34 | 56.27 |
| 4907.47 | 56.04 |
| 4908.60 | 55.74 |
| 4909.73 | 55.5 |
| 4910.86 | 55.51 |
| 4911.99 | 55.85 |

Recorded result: 1.1 angstrom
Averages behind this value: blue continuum 54.8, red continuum 56.5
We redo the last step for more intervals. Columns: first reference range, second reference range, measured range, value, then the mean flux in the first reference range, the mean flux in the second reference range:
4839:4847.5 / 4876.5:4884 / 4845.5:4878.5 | 2.4 angstrom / 58.3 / 56.6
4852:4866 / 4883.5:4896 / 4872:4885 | -0.6 angstrom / 50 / 55.3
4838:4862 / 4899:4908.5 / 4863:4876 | 0.6 angstrom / 54.9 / 57.2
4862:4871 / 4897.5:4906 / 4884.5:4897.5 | 0.1 angstrom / 51.3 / 57.9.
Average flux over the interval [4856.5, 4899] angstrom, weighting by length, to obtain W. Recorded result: 53.8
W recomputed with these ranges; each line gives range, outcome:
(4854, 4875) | 51.1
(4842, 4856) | 57.1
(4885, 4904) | 56.5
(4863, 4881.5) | 54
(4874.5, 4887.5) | 56.1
